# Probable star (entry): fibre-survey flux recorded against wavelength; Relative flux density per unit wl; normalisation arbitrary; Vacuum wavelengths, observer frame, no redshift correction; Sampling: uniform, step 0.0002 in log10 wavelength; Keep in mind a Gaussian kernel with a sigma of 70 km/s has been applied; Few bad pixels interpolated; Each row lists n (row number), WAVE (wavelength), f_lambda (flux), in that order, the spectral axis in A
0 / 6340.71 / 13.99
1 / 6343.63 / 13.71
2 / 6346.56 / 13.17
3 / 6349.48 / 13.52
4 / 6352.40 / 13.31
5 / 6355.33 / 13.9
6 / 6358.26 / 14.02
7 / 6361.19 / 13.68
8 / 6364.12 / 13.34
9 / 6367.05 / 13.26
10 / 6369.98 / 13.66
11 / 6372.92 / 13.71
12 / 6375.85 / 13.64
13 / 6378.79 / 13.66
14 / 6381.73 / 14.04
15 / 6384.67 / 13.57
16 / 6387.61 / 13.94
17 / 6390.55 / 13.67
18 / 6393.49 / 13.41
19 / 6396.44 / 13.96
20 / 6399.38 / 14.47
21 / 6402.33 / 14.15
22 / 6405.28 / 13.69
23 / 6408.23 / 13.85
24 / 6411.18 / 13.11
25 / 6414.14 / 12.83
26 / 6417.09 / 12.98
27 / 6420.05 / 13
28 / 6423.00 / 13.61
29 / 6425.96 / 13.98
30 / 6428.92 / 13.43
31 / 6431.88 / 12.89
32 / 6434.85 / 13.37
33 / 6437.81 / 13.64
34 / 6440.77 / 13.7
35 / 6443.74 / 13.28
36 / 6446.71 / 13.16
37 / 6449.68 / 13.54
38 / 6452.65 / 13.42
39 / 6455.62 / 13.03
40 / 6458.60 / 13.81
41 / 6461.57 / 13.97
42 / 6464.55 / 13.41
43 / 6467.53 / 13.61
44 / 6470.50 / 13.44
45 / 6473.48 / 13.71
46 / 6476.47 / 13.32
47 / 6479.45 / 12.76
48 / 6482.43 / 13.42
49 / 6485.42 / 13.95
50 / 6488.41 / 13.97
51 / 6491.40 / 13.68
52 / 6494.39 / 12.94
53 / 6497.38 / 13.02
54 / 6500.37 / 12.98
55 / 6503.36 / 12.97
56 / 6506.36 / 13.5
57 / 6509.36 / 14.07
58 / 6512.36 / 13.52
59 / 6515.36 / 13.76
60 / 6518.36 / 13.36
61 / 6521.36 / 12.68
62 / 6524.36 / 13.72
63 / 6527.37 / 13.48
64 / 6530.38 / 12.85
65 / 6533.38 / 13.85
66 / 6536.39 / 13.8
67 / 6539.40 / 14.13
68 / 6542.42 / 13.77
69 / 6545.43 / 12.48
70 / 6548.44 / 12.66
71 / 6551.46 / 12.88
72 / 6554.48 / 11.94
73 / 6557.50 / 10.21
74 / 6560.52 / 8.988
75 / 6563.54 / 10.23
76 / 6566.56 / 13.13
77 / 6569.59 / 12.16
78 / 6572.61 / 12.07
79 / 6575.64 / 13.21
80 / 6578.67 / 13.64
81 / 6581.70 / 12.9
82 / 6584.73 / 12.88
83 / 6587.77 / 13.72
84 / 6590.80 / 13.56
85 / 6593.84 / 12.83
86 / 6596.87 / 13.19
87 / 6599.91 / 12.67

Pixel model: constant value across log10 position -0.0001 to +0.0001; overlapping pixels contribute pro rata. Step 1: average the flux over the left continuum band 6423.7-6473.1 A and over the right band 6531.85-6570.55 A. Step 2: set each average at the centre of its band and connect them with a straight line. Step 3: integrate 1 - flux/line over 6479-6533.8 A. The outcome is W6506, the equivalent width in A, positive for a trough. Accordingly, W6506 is -2.4 A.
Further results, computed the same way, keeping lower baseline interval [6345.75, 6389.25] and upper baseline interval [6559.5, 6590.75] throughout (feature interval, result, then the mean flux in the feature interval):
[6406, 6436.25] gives 0.0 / 13.3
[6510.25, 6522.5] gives -0.6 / 13.4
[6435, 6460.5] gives -0.6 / 13.5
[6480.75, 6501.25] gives -0.8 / 13.4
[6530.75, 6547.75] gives -1.2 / 13.5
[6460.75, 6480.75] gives -0.7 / 13.4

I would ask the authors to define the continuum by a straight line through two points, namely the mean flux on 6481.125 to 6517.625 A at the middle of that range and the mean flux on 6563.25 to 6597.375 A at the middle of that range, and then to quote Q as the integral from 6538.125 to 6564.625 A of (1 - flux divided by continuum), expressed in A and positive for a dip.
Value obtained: 2.4 A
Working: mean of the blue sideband 13.5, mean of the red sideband 12.9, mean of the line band 11.9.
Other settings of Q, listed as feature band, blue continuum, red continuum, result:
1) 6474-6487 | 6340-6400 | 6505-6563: -0.2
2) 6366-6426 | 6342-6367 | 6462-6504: -0.5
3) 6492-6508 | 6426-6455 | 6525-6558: 0.1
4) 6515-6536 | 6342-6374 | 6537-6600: -1.0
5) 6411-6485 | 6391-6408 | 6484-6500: 1.6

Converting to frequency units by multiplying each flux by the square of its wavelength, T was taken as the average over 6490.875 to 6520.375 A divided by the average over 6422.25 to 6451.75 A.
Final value 1.0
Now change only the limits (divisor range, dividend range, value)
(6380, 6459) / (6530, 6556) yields 1.01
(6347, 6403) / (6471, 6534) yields 1.02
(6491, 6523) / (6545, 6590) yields 0.94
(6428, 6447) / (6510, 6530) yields 1.03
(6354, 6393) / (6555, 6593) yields 0.95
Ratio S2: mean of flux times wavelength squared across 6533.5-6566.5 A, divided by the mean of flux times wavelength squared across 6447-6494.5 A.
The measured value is 0.93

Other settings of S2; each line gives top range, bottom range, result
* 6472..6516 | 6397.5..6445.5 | 1.02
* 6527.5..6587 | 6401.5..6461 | 0.97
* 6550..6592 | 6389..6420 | 0.95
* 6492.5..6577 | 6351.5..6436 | 0.98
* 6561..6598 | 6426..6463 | 0.98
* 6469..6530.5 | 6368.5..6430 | 1.01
